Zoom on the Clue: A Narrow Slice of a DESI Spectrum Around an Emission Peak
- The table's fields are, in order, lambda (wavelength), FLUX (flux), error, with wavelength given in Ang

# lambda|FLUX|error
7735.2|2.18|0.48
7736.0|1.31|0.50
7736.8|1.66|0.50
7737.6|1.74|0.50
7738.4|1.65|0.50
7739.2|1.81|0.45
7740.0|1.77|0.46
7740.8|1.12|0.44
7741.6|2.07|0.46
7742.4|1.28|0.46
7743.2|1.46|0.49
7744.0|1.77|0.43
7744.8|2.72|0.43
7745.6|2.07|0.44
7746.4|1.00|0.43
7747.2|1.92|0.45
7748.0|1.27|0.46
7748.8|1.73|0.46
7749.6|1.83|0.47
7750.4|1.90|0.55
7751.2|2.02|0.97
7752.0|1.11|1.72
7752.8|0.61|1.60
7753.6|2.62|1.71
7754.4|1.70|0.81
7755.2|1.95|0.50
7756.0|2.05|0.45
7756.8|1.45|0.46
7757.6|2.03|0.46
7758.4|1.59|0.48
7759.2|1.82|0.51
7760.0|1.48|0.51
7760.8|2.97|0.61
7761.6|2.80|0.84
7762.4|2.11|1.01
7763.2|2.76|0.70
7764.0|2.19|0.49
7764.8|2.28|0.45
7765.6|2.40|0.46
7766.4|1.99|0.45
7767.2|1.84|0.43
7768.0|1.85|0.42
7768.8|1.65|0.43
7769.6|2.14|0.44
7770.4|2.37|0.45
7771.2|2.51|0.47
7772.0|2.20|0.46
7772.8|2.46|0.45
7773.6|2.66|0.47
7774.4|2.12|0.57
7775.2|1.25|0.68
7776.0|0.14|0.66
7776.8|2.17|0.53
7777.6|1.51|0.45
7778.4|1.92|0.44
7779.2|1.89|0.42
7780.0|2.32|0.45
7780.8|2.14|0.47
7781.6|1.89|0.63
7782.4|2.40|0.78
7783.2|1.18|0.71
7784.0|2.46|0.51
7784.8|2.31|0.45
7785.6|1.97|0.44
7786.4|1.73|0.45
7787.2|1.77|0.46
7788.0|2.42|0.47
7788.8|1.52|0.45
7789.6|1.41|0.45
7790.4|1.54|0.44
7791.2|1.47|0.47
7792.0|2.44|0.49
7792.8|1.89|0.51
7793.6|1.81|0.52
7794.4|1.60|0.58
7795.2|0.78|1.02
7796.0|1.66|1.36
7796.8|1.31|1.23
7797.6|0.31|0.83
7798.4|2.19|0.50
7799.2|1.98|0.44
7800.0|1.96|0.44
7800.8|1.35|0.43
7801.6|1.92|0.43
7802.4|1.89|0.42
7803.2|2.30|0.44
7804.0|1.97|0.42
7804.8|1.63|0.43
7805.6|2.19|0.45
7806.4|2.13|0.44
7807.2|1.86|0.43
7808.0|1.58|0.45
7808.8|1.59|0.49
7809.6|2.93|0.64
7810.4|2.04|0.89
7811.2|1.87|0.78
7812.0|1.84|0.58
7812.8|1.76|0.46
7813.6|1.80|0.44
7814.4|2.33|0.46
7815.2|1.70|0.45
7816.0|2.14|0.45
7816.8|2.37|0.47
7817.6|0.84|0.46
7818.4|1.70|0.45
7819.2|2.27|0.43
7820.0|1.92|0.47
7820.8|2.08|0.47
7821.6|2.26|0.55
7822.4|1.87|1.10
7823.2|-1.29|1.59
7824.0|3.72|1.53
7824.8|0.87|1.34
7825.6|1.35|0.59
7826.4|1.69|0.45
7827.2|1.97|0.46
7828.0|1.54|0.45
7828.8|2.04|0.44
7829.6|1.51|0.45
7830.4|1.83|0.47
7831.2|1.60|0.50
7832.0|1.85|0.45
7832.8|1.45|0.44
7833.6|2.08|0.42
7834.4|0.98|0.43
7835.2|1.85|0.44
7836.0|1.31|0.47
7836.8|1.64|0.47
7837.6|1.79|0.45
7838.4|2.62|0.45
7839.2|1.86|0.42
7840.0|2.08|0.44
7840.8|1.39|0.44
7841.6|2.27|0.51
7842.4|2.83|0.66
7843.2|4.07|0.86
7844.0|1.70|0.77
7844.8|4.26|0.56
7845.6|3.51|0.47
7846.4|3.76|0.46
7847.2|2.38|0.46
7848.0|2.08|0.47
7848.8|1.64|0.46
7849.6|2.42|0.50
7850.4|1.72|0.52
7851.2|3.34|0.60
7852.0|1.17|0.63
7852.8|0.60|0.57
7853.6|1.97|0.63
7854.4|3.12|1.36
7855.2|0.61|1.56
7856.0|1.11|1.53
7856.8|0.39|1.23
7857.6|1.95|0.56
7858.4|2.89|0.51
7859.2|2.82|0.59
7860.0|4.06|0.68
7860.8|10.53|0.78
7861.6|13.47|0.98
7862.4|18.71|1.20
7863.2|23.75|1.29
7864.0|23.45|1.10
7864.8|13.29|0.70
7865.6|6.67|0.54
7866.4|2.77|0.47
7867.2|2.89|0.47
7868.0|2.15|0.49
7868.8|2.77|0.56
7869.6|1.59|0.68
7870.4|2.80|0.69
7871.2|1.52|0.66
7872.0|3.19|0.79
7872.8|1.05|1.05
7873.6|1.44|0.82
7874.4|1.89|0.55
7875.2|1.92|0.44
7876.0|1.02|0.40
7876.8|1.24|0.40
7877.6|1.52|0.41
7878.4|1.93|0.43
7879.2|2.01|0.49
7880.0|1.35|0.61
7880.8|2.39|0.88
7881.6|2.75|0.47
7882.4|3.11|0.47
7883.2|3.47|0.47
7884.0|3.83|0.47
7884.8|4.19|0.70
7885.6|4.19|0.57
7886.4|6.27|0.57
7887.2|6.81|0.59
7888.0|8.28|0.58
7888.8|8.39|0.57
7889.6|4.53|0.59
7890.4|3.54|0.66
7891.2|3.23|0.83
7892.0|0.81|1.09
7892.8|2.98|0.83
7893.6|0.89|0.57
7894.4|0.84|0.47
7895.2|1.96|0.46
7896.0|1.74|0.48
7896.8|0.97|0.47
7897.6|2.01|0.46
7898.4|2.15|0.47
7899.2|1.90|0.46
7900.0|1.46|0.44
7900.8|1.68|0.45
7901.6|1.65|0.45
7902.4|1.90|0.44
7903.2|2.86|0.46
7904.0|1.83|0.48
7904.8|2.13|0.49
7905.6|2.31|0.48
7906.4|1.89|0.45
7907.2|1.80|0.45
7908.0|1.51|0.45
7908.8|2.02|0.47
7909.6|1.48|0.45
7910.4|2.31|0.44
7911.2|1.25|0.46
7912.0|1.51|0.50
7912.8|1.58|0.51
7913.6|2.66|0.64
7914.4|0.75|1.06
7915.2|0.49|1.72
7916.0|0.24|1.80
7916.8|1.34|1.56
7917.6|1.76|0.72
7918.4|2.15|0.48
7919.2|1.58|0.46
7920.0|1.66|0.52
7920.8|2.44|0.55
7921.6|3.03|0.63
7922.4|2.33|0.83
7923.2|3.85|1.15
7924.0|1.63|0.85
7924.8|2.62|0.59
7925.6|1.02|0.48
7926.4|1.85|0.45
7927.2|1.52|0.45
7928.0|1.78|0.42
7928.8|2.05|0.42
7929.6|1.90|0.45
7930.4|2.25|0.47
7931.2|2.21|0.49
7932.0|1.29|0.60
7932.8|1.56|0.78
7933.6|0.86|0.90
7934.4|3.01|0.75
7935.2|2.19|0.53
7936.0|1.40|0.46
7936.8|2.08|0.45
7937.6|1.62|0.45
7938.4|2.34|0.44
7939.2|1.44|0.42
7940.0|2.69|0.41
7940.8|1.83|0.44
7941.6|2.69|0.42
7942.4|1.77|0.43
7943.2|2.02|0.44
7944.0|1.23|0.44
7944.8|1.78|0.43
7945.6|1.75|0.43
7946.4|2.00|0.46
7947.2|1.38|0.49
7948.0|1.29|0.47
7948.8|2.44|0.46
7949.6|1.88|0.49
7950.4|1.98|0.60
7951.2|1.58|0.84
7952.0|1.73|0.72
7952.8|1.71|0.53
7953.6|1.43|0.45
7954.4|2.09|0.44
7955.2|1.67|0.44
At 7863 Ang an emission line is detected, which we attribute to H-alpha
